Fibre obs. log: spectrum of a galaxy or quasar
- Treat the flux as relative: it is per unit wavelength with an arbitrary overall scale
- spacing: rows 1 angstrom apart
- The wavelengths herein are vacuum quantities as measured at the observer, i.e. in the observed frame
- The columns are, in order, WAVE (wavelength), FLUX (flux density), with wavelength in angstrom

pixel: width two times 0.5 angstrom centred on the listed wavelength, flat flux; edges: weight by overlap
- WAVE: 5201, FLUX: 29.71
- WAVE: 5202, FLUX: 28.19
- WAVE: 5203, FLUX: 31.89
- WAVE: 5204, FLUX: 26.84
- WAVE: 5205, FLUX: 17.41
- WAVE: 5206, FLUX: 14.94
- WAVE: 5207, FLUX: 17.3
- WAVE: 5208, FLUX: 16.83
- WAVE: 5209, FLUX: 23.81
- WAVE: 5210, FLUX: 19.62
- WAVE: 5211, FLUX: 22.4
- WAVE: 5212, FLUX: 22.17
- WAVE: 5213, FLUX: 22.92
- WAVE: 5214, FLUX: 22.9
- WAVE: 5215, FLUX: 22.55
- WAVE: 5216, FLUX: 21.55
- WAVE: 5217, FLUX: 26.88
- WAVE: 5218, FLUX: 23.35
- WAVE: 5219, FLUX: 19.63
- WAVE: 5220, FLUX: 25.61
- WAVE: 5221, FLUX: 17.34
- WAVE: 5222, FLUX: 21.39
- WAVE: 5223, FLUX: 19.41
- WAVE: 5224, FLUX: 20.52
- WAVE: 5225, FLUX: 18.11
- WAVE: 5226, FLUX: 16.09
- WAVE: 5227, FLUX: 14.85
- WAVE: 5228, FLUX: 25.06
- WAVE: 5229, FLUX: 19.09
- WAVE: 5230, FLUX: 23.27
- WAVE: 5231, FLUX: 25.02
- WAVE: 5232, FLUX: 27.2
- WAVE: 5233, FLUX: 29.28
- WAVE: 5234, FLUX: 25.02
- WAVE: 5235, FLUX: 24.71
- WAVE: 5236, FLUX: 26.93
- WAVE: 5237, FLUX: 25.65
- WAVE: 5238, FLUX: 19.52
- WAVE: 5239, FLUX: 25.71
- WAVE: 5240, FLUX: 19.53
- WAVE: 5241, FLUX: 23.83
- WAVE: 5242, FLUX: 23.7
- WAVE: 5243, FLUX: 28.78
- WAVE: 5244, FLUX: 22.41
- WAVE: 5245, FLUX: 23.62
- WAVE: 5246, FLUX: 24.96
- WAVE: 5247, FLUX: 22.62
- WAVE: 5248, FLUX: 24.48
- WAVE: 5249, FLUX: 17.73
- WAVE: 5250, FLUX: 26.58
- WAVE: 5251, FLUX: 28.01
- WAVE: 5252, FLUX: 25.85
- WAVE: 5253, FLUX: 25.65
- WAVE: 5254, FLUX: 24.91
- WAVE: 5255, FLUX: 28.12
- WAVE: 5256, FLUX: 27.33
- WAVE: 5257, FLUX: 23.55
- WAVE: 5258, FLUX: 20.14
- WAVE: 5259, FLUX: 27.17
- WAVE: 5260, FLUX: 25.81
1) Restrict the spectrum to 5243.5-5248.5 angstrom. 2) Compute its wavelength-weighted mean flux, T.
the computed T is 23.6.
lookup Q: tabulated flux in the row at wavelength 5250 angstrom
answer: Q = 26.58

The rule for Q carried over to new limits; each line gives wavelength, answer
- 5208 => 16.83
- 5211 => 22.4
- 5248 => 24.48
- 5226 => 16.09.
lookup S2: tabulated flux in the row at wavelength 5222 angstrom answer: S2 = 21.39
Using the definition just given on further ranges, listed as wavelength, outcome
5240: 19.53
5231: 25.02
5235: 24.71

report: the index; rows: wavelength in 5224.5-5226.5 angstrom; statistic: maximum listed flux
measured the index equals 18.11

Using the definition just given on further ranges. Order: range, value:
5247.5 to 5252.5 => 28.01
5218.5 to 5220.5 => 25.61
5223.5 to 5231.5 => 25.06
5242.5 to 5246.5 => 28.78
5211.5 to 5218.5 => 26.88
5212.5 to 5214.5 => 22.92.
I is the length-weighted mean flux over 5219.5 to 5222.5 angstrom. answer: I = 21.4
